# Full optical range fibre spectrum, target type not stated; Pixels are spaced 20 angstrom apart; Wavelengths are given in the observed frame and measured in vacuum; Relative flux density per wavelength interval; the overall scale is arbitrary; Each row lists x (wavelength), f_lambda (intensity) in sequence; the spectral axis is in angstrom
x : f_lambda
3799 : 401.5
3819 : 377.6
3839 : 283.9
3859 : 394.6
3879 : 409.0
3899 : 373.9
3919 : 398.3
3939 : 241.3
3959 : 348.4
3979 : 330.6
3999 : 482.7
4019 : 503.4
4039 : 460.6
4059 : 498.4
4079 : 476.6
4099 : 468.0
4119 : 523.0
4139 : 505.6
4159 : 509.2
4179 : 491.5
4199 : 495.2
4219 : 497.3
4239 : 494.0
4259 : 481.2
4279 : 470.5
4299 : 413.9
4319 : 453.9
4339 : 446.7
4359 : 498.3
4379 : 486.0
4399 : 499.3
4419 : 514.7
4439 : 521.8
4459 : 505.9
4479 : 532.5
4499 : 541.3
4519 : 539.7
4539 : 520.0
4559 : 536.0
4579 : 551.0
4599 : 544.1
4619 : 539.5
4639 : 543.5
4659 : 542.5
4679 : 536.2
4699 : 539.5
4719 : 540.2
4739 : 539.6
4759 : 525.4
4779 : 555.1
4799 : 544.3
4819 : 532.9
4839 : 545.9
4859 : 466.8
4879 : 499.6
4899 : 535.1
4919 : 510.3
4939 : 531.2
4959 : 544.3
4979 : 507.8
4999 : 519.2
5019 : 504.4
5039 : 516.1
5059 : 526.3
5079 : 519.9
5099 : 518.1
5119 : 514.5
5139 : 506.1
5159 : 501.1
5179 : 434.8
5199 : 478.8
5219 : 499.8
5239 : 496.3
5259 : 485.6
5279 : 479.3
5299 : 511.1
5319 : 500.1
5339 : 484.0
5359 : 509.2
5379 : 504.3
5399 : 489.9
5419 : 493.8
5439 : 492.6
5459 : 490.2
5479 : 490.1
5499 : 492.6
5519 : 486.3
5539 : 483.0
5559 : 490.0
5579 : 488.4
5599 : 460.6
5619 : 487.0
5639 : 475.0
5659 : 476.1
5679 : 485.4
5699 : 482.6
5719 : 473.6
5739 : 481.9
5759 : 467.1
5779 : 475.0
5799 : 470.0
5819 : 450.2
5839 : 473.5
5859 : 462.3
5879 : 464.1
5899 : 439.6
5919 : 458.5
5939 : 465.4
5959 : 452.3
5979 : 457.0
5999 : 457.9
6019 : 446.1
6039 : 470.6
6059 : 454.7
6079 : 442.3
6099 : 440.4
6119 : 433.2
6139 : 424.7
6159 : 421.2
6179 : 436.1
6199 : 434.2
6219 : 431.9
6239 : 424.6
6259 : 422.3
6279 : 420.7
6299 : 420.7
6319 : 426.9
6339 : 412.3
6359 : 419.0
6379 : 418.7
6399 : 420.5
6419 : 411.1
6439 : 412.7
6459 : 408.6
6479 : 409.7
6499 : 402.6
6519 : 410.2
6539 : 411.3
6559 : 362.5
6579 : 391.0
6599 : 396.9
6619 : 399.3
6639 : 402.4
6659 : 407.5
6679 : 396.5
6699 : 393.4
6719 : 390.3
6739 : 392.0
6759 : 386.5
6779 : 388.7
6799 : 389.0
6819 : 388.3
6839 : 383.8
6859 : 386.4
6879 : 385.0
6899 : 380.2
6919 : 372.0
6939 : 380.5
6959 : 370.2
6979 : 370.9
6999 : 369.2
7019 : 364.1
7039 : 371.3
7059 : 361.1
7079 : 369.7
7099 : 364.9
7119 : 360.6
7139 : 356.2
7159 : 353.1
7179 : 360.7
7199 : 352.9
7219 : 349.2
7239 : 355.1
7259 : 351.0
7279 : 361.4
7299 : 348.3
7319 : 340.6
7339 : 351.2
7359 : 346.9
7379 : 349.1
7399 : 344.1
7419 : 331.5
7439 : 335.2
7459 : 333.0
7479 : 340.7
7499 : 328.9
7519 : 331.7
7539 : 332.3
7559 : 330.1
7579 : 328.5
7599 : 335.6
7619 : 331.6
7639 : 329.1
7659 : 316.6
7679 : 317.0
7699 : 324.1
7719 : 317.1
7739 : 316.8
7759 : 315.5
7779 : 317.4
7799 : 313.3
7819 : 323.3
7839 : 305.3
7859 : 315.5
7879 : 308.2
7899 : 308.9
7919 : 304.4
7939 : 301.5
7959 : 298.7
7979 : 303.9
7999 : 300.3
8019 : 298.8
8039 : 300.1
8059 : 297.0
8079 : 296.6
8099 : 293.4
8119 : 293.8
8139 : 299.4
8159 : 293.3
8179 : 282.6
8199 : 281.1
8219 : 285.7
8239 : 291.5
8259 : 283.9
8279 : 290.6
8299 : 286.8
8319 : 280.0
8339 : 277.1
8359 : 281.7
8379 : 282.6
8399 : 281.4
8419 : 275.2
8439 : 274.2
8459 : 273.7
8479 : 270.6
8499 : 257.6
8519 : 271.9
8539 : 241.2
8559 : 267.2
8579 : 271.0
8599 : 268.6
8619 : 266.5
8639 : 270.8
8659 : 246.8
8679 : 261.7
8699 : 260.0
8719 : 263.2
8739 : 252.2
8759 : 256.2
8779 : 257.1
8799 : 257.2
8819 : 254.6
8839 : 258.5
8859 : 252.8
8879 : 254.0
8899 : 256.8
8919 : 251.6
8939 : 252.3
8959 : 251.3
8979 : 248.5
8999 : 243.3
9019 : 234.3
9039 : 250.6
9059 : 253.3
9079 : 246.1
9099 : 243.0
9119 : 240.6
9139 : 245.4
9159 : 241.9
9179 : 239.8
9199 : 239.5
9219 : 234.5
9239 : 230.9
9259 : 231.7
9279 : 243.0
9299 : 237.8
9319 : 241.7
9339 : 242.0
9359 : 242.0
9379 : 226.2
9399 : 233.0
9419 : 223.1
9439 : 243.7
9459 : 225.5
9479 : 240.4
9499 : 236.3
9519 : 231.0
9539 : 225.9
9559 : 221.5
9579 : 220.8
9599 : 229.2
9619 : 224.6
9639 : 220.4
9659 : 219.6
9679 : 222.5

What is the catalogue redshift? 0.000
